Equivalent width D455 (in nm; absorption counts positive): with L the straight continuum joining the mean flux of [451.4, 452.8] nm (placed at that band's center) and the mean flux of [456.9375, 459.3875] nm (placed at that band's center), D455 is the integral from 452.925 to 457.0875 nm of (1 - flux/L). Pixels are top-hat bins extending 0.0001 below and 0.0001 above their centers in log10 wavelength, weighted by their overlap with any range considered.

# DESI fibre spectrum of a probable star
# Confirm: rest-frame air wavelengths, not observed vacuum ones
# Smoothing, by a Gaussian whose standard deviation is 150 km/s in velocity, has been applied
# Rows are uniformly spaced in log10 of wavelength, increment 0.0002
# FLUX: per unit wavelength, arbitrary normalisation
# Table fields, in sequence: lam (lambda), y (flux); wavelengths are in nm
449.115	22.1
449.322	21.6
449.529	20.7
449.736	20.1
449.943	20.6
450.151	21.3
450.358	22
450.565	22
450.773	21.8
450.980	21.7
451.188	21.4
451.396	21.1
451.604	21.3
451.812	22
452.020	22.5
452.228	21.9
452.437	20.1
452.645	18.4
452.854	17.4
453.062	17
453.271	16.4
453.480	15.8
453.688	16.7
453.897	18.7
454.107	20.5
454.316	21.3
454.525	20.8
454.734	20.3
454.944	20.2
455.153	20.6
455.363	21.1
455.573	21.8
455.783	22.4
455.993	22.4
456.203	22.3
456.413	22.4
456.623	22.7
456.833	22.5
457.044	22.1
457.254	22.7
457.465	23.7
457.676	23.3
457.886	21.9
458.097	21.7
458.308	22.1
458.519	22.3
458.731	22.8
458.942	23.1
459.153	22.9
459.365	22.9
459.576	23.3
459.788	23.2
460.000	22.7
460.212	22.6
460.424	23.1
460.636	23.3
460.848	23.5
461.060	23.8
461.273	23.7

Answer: 0.266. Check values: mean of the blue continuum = 20.9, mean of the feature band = 20.4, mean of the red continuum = 22.6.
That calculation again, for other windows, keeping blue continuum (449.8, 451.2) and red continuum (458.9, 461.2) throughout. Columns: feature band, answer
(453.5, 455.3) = 0.199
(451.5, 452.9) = 0.074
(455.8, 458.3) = 0.014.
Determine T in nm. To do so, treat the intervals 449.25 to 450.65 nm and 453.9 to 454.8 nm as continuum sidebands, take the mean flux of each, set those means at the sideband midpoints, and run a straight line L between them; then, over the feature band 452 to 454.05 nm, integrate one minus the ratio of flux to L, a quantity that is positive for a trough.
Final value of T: 0.23 nm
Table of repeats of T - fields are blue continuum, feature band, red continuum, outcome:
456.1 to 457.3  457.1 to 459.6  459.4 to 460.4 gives 0.00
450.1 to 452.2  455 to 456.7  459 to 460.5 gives 0.04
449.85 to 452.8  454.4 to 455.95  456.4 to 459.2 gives 0.07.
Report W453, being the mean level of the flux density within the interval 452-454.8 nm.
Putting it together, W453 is 19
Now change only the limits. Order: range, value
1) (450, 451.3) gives 21.7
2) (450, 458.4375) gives 21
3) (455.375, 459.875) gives 22.6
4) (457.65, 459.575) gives 22.6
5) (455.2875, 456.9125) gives 22.2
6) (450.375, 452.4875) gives 21.6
